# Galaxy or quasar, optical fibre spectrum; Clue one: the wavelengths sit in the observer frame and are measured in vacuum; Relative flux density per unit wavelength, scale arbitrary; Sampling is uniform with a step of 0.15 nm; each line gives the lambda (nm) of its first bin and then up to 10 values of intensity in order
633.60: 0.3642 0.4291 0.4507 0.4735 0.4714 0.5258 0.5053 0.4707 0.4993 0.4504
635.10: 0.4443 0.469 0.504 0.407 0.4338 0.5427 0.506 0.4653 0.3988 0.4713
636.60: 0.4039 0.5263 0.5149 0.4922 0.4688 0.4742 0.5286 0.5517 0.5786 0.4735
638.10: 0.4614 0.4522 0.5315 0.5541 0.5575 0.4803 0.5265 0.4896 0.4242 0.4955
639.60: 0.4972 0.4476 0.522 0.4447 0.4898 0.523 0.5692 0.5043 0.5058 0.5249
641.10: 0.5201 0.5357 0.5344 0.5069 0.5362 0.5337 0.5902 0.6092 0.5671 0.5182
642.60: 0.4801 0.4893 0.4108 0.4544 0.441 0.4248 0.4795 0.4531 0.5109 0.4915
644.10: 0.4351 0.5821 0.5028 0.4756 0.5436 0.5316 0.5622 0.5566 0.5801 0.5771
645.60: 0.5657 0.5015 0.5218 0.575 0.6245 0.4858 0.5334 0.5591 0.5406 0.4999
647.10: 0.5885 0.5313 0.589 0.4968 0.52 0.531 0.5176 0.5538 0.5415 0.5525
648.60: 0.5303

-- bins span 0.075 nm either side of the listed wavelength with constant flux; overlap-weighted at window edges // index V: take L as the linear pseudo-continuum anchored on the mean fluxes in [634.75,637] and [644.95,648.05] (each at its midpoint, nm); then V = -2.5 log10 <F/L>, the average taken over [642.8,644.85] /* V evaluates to 0.10 mag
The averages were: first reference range 0.469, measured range 0.479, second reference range 0.546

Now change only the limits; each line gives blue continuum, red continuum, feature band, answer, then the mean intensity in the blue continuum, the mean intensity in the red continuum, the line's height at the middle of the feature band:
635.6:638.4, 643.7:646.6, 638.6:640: 0.01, 0.486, 0.534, 0.5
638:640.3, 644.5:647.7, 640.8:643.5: 0.01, 0.492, 0.545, 0.515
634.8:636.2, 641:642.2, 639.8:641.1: 0.04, 0.471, 0.544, 0.53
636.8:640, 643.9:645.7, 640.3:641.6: -0.02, 0.501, 0.534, 0.514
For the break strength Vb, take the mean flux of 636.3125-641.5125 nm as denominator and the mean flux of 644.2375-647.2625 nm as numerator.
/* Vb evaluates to 1.09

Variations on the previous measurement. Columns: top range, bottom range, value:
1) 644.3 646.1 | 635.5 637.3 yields 1.15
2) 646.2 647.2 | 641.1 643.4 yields 1.06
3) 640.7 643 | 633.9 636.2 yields 1.10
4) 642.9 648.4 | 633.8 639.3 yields 1.07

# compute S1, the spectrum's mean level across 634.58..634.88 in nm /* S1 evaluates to 0.485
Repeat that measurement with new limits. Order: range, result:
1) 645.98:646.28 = 0.598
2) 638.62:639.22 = 0.514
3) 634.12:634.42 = 0.498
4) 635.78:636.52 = 0.476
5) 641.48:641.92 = 0.526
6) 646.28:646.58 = 0.511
